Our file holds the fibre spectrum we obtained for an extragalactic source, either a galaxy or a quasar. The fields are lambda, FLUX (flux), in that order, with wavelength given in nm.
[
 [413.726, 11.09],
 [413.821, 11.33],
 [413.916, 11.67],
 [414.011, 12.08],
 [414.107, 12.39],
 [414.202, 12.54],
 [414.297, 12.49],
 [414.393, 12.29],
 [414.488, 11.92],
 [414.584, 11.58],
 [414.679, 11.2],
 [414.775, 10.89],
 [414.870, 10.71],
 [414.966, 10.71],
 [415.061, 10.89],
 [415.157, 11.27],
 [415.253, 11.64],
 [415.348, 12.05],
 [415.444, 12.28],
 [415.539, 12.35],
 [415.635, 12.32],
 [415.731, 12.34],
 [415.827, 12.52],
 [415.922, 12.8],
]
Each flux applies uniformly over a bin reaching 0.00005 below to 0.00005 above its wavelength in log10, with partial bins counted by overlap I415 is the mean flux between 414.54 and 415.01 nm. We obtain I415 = 11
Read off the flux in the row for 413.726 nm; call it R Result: 11.09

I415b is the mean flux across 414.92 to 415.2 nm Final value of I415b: 11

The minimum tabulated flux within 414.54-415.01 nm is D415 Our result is 10.71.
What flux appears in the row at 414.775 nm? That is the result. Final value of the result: 10.89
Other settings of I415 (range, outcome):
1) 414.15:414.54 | 12.3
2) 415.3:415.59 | 12.3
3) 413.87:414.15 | 12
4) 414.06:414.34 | 12.5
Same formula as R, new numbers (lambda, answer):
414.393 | 12.29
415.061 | 10.89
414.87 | 10.71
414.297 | 12.49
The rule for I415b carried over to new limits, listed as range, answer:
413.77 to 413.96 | 11.5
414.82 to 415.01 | 10.7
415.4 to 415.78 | 12.3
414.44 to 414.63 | 11.7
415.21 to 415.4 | 11.9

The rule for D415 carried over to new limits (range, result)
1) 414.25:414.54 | 11.92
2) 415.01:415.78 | 10.89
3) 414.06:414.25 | 12.39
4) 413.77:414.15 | 11.33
